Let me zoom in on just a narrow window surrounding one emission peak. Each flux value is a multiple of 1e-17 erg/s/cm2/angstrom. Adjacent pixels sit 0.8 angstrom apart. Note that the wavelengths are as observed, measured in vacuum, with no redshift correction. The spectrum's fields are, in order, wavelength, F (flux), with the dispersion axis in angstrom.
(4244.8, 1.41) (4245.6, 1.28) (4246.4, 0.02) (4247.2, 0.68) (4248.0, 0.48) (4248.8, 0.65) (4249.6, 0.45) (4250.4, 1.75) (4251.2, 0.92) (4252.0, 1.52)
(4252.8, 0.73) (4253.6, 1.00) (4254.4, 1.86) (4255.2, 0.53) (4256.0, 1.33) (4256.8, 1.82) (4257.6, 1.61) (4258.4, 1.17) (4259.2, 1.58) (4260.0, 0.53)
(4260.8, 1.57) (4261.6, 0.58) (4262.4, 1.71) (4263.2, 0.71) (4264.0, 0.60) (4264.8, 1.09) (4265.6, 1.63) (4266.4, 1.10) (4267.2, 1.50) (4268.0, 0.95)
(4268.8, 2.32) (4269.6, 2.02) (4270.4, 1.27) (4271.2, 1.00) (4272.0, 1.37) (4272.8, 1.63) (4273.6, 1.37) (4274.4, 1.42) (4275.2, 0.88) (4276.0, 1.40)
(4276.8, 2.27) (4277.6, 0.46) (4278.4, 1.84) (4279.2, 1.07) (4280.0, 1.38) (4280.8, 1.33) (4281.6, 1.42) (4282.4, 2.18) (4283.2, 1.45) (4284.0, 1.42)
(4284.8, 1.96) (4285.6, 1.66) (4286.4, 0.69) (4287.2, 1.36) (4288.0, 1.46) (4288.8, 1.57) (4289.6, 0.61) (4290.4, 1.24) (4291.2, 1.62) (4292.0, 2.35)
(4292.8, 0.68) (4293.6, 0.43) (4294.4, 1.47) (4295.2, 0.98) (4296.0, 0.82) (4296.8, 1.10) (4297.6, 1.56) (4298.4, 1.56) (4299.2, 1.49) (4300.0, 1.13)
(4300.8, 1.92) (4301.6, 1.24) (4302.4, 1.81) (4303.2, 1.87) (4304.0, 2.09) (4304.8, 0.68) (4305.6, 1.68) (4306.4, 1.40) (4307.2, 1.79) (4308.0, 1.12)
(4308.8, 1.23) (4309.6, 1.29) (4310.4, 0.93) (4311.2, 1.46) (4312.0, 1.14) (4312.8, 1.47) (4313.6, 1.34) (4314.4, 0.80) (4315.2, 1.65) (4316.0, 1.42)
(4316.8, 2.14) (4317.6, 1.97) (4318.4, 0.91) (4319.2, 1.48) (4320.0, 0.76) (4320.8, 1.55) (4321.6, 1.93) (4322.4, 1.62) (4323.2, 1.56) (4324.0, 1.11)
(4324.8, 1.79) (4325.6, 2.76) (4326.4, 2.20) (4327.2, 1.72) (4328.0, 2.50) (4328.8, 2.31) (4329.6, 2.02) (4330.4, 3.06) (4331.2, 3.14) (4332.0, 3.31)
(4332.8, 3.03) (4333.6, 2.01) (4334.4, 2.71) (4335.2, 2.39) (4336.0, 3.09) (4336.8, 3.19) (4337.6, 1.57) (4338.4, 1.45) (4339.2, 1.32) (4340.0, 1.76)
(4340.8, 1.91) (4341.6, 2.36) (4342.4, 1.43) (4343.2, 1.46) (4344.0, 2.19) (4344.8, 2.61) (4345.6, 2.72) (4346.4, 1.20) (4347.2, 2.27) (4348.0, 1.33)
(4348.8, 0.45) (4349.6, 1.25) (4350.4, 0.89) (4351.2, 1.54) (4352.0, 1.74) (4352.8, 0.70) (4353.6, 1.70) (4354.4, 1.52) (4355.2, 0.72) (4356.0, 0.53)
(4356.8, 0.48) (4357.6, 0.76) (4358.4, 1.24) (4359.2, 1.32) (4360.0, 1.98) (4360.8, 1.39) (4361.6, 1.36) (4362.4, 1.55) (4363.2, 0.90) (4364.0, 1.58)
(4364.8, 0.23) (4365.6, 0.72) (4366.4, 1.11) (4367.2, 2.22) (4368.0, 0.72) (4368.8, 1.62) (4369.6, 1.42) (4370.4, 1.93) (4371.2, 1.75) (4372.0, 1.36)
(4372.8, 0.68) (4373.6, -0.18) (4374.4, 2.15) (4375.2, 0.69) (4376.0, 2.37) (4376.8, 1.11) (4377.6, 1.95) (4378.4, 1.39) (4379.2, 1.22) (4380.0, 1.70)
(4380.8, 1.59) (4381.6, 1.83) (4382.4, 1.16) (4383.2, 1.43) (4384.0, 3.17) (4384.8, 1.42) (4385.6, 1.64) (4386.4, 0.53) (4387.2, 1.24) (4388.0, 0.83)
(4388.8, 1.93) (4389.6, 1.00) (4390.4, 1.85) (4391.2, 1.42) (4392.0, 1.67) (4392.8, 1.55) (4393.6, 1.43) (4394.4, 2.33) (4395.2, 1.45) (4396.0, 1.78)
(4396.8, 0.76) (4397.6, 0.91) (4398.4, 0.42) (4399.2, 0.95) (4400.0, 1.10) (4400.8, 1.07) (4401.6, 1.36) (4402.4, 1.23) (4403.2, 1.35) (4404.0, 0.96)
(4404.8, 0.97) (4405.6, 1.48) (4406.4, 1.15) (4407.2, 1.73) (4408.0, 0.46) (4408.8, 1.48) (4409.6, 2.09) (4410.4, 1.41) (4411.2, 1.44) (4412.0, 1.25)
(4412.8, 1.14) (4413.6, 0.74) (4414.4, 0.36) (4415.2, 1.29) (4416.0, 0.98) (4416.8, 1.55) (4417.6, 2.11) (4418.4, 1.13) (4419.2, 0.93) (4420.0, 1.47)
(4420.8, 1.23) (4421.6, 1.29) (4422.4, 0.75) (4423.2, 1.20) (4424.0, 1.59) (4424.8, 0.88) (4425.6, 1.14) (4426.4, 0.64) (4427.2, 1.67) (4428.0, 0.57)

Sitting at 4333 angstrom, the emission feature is C III] 1909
